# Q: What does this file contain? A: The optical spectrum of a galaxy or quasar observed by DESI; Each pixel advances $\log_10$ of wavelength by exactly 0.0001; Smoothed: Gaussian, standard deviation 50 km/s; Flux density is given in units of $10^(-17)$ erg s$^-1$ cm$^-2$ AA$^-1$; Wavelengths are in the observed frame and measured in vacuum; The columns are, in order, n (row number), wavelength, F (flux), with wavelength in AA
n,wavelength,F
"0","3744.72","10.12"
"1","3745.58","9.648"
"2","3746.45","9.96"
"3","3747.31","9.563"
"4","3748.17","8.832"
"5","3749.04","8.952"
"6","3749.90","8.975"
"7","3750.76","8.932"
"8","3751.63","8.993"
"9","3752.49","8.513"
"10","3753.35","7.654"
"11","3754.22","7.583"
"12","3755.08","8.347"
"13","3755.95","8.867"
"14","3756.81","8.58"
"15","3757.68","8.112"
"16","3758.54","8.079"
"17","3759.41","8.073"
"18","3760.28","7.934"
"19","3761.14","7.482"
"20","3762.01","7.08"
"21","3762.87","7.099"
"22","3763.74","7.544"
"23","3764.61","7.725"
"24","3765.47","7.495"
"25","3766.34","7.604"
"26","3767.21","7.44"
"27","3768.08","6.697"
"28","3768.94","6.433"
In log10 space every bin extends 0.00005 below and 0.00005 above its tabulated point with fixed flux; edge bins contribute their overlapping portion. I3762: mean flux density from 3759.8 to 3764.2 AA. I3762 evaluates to 7.43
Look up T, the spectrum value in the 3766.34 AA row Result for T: 7.604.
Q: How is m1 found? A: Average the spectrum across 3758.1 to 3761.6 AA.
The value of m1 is 7.88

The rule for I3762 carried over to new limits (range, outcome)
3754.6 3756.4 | 8.6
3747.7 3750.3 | 8.93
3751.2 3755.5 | 8.23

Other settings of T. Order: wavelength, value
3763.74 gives 7.544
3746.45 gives 9.96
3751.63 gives 8.993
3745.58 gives 9.648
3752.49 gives 8.513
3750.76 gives 8.932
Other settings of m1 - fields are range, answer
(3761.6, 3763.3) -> 7.12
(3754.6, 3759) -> 8.39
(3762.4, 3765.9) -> 7.47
